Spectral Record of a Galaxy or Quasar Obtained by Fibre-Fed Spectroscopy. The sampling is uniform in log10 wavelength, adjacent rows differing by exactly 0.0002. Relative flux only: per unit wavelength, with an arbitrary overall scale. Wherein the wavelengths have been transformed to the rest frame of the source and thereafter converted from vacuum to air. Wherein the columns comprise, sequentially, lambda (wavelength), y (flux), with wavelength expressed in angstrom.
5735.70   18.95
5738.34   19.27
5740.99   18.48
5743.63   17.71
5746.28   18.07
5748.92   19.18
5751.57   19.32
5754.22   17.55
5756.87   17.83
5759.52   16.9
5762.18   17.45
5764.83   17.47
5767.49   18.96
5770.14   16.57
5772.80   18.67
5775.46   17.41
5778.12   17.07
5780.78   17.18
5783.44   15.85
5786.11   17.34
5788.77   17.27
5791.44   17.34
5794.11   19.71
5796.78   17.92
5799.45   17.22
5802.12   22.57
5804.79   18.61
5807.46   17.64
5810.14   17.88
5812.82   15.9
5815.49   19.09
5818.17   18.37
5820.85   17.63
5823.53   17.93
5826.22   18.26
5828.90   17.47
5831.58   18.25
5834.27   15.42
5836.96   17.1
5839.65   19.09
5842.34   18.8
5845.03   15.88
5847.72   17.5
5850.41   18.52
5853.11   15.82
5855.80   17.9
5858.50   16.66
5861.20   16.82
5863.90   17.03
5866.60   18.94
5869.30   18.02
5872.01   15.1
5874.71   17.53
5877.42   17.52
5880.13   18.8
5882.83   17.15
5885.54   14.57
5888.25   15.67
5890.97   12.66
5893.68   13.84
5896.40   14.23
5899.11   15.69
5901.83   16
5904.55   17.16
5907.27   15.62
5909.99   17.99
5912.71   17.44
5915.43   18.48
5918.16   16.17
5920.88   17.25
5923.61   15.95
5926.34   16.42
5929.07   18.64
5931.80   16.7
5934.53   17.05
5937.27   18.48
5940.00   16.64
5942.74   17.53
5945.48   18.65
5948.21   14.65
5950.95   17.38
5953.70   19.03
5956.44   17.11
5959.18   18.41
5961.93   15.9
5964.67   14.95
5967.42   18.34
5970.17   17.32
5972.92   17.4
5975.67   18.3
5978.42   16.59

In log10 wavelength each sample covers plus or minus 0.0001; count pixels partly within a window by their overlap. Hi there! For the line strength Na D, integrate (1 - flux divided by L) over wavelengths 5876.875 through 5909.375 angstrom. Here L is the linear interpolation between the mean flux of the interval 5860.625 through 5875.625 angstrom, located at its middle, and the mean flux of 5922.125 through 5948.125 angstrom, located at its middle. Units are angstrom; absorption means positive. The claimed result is 2.8 angstrom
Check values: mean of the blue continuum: 17.3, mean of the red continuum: 17.2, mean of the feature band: 15.7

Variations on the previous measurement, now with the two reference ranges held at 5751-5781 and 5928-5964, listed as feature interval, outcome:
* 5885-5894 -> 1.7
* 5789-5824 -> -1.3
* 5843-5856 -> 0.3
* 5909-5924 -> 0.1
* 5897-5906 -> 0.7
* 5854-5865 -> 0.3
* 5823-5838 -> 0.1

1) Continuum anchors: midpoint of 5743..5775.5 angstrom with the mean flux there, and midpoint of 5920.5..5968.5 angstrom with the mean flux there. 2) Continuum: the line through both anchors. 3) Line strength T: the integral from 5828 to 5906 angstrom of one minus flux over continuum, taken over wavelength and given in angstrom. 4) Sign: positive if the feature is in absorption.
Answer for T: 3.5 angstrom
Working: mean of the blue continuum 18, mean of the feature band 16.7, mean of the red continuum 17.2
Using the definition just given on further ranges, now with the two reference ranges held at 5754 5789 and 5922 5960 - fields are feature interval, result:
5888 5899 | 2.0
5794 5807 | -1.3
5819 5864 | -0.2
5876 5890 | 0.6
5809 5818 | -0.2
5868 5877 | 0.2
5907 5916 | -0.1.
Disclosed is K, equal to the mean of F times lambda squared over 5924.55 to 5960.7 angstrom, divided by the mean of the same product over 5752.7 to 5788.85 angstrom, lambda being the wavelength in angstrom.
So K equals 1.1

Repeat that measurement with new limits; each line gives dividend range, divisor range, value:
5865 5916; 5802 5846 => 0.94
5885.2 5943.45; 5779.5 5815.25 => 0.95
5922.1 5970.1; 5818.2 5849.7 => 1.01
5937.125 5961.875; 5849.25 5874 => 1.04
